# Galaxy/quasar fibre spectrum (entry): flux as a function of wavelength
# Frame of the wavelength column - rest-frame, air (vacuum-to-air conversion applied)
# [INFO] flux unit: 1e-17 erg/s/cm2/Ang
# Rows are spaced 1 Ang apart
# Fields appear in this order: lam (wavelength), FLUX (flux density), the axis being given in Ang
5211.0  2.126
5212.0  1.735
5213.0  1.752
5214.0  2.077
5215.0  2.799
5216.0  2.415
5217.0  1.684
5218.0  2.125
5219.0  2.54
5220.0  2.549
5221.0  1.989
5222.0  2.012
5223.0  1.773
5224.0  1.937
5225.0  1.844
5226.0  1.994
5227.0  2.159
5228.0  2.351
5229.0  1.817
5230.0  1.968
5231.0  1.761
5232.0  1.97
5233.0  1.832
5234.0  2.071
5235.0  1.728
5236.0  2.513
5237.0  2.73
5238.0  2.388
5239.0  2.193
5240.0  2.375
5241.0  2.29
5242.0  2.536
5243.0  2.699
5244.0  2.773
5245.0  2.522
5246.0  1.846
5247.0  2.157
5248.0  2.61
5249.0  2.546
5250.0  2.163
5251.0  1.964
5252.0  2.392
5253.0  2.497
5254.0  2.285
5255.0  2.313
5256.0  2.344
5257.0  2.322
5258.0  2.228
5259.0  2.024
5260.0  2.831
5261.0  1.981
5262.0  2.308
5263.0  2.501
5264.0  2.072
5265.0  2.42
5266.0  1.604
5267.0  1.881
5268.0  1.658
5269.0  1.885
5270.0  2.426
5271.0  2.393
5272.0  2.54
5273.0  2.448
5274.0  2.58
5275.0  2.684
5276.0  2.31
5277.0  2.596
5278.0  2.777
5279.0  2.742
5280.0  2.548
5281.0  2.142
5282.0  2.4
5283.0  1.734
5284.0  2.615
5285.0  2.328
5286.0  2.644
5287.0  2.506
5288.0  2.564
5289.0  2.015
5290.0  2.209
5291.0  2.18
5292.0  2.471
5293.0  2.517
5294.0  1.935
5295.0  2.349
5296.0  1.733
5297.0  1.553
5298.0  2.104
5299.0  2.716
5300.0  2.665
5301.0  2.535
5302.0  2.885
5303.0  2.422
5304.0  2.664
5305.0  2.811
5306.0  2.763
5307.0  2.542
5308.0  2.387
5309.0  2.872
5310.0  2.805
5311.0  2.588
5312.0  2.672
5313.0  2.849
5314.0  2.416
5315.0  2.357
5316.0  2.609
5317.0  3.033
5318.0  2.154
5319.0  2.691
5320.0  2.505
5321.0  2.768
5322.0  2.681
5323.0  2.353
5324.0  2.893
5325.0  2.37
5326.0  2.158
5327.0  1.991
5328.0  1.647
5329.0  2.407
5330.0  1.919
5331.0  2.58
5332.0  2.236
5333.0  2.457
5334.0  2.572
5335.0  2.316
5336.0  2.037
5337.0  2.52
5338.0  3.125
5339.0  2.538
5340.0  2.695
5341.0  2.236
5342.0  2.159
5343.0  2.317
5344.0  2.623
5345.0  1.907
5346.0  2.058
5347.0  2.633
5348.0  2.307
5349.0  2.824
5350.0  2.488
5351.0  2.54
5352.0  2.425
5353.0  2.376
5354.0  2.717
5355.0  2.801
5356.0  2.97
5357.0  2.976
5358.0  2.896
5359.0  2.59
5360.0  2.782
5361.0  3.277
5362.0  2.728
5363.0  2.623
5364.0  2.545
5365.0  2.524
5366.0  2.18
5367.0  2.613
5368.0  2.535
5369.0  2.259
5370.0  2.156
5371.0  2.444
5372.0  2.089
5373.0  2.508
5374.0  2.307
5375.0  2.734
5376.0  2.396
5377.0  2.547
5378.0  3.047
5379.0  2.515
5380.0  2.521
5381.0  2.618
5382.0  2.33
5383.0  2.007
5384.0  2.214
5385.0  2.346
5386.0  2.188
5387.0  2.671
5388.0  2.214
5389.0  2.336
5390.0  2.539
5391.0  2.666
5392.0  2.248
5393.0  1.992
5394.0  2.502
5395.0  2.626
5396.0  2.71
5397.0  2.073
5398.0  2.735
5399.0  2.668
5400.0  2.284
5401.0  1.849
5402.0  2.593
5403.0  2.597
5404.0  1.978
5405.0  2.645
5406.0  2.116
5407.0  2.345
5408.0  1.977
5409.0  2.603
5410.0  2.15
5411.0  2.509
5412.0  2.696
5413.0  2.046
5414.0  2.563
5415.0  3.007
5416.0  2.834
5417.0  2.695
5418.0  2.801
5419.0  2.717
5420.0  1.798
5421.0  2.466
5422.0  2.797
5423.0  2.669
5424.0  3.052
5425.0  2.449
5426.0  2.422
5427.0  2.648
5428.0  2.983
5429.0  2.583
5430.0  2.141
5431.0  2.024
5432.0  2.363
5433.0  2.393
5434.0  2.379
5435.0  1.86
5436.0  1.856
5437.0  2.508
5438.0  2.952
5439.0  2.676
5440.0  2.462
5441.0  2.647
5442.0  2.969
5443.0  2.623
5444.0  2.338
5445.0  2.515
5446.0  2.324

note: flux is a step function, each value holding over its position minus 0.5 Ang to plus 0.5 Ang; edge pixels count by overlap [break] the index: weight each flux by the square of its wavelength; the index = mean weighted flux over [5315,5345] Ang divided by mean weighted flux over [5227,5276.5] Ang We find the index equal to 1.11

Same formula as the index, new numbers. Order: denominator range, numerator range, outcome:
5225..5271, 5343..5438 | 1.18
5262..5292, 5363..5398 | 1.08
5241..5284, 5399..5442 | 1.12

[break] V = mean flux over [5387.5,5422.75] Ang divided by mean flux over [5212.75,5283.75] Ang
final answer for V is 1.09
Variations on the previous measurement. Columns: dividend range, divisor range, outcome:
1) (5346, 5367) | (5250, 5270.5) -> 1.20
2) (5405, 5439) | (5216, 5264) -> 1.11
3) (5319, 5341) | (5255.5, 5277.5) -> 1.06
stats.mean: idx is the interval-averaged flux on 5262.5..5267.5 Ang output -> 2.1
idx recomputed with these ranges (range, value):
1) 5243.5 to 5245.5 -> 2.65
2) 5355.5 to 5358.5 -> 2.95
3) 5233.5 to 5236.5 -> 2.1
